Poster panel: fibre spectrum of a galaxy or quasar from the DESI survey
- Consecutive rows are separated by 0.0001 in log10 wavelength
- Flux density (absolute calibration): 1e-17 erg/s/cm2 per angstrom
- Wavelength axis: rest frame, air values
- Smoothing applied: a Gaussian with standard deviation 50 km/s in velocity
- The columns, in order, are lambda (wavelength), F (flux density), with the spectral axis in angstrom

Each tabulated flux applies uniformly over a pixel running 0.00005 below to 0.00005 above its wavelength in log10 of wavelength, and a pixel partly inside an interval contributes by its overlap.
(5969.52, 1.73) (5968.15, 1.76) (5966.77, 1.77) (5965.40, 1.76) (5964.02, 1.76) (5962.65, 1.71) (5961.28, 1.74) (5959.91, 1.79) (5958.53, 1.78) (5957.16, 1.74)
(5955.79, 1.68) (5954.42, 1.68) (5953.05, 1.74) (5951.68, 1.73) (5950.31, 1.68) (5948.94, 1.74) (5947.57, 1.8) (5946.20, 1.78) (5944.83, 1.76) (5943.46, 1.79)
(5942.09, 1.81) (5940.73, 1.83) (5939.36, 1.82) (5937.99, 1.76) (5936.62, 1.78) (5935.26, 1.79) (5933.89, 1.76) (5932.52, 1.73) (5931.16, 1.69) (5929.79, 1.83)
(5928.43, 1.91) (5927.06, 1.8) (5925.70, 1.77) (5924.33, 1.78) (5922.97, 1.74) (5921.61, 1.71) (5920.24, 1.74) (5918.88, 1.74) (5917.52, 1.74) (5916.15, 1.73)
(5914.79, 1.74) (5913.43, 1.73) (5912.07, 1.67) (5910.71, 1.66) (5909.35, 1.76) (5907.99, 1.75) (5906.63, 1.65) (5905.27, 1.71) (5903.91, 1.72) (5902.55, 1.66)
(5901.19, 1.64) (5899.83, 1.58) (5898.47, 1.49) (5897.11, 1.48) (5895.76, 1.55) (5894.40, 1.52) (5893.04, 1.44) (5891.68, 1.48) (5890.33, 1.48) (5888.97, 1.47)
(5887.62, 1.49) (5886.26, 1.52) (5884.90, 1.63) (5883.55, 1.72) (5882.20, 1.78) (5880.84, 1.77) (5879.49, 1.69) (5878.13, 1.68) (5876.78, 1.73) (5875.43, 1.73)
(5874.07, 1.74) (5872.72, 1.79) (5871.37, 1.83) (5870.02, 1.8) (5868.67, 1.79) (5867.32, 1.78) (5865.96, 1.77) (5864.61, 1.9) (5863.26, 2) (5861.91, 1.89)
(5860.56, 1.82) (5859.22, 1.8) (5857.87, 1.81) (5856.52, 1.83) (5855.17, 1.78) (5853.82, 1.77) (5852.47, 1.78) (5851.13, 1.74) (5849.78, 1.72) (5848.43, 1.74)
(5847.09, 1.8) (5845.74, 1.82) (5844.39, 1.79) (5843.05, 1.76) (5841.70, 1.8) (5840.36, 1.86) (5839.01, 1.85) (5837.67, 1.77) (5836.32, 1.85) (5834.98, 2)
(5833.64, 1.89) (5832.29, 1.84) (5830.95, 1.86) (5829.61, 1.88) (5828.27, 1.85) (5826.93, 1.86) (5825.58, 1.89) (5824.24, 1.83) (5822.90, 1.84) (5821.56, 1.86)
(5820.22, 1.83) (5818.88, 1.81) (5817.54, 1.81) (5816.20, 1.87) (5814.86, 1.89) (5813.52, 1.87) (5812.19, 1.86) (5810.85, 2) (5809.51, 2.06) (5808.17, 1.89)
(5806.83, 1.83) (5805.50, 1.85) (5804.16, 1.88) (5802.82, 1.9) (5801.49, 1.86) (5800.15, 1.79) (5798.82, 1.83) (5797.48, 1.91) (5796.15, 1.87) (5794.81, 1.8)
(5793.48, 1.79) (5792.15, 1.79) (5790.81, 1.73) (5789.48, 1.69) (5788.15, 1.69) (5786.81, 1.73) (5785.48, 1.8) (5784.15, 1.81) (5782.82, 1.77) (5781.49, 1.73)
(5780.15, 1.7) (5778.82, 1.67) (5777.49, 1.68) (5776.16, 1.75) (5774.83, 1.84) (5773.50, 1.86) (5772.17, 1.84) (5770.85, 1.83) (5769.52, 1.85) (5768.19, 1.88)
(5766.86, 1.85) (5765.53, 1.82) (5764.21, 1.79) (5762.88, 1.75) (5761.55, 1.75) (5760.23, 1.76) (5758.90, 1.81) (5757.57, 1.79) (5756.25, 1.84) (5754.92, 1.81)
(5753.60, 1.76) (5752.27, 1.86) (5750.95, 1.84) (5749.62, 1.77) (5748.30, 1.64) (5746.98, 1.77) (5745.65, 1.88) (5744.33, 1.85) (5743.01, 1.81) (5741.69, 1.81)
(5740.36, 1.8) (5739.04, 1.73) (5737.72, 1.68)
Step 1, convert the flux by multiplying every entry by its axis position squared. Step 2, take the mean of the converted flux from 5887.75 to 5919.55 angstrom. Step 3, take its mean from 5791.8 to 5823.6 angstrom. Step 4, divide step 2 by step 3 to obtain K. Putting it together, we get 0.90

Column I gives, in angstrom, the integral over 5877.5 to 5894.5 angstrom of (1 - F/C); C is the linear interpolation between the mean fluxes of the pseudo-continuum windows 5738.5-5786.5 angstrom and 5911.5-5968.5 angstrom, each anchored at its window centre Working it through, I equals 1.7 angstrom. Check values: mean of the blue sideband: 1.79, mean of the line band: 1.59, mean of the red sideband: 1.76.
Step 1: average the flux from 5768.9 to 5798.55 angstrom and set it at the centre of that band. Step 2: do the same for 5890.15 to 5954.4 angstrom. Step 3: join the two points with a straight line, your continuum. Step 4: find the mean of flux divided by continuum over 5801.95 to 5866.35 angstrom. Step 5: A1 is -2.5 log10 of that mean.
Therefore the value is -0.06 mag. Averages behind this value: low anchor 1.78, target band 1.85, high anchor 1.71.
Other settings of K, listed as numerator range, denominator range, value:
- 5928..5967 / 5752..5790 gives 1.05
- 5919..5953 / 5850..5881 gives 1.01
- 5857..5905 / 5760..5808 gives 0.97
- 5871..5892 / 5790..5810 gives 0.92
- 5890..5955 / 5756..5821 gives 0.98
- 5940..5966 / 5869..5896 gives 1.09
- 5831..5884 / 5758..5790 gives 1.04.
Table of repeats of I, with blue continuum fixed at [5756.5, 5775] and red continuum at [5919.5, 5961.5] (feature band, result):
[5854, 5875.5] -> -0.4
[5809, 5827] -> -0.8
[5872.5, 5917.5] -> 3.4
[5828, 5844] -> -0.5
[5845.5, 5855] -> 0.1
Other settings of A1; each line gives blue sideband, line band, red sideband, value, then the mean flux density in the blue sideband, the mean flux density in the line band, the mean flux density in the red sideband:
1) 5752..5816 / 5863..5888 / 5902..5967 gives 0.02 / 1.81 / 1.74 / 1.75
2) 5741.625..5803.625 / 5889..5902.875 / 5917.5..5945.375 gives 0.17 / 1.79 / 1.53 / 1.78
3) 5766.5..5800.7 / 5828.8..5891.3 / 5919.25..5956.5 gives 0.00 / 1.79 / 1.77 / 1.76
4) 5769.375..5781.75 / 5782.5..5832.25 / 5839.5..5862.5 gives -0.04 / 1.77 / 1.84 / 1.79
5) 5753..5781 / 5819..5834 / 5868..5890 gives -0.07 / 1.79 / 1.85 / 1.69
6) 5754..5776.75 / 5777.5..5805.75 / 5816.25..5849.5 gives 0.02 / 1.81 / 1.79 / 1.84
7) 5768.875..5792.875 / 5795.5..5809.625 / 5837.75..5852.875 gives -0.06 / 1.76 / 1.87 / 1.79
